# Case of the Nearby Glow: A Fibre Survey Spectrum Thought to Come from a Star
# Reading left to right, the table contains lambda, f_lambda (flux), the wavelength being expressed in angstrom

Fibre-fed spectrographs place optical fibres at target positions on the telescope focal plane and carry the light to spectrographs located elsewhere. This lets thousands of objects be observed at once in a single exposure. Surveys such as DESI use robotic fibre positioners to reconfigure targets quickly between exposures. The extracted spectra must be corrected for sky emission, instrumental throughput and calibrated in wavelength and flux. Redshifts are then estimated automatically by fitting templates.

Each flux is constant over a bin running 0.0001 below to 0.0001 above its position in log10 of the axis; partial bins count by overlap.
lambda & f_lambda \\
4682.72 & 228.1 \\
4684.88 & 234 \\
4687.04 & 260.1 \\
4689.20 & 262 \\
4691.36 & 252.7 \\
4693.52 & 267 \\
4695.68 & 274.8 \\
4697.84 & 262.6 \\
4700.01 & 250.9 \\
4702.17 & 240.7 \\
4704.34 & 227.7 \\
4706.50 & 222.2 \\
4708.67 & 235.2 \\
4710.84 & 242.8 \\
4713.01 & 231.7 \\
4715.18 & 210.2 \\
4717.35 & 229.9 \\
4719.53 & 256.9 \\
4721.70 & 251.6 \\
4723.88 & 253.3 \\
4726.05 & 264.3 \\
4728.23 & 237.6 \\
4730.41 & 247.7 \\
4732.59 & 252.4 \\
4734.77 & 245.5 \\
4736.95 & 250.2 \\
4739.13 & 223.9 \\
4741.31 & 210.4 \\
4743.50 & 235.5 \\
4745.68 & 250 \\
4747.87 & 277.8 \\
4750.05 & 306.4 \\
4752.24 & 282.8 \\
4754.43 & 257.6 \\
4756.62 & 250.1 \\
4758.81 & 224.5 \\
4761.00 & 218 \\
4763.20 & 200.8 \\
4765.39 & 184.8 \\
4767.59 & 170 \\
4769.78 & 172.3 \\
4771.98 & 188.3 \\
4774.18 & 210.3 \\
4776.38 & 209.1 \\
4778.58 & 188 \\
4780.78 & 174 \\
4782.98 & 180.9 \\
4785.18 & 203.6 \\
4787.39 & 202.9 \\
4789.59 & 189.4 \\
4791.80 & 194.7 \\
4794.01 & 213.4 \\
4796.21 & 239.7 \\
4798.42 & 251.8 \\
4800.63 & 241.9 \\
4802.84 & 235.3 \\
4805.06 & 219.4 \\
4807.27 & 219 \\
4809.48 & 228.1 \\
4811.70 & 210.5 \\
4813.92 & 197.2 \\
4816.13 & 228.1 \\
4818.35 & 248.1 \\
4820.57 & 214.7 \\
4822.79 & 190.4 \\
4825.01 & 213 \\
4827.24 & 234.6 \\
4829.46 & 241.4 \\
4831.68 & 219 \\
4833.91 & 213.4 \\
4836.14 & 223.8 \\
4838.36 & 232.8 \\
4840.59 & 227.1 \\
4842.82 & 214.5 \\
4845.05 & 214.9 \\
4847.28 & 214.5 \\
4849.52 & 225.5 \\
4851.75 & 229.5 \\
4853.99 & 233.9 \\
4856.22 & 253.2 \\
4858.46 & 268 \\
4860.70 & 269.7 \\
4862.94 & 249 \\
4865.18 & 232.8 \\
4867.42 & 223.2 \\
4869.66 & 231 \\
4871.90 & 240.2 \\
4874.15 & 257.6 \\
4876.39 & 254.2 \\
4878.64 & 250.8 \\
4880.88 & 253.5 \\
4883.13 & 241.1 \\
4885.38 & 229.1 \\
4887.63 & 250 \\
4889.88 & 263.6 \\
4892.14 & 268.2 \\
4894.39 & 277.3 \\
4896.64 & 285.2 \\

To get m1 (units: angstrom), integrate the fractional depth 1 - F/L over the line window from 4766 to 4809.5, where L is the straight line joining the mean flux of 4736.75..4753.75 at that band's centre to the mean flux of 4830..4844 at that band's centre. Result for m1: 6.1 angstrom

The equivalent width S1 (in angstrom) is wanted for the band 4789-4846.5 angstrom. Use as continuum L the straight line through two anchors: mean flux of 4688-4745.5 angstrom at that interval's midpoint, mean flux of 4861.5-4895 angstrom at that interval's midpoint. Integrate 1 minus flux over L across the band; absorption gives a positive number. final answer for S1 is 5.8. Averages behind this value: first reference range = 244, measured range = 222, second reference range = 248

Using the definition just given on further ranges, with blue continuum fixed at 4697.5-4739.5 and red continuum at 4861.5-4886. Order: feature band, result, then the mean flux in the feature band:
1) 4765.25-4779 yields 3.0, 189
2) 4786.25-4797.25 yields 1.6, 208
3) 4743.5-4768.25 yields 0.3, 239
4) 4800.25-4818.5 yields 1.4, 223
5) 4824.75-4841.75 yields 1.1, 226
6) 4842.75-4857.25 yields 0.9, 227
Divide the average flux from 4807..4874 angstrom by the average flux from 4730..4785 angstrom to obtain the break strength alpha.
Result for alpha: 1.02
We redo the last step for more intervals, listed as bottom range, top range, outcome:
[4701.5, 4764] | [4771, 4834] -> 0.88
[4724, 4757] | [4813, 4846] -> 0.87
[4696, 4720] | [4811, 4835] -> 0.92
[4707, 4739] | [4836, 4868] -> 0.97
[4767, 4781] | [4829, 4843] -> 1.19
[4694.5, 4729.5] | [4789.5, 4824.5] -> 0.91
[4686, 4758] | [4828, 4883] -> 0.95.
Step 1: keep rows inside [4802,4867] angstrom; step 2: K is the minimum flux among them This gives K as 190.4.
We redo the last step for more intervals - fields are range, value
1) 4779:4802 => 174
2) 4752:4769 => 170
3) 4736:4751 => 210.4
